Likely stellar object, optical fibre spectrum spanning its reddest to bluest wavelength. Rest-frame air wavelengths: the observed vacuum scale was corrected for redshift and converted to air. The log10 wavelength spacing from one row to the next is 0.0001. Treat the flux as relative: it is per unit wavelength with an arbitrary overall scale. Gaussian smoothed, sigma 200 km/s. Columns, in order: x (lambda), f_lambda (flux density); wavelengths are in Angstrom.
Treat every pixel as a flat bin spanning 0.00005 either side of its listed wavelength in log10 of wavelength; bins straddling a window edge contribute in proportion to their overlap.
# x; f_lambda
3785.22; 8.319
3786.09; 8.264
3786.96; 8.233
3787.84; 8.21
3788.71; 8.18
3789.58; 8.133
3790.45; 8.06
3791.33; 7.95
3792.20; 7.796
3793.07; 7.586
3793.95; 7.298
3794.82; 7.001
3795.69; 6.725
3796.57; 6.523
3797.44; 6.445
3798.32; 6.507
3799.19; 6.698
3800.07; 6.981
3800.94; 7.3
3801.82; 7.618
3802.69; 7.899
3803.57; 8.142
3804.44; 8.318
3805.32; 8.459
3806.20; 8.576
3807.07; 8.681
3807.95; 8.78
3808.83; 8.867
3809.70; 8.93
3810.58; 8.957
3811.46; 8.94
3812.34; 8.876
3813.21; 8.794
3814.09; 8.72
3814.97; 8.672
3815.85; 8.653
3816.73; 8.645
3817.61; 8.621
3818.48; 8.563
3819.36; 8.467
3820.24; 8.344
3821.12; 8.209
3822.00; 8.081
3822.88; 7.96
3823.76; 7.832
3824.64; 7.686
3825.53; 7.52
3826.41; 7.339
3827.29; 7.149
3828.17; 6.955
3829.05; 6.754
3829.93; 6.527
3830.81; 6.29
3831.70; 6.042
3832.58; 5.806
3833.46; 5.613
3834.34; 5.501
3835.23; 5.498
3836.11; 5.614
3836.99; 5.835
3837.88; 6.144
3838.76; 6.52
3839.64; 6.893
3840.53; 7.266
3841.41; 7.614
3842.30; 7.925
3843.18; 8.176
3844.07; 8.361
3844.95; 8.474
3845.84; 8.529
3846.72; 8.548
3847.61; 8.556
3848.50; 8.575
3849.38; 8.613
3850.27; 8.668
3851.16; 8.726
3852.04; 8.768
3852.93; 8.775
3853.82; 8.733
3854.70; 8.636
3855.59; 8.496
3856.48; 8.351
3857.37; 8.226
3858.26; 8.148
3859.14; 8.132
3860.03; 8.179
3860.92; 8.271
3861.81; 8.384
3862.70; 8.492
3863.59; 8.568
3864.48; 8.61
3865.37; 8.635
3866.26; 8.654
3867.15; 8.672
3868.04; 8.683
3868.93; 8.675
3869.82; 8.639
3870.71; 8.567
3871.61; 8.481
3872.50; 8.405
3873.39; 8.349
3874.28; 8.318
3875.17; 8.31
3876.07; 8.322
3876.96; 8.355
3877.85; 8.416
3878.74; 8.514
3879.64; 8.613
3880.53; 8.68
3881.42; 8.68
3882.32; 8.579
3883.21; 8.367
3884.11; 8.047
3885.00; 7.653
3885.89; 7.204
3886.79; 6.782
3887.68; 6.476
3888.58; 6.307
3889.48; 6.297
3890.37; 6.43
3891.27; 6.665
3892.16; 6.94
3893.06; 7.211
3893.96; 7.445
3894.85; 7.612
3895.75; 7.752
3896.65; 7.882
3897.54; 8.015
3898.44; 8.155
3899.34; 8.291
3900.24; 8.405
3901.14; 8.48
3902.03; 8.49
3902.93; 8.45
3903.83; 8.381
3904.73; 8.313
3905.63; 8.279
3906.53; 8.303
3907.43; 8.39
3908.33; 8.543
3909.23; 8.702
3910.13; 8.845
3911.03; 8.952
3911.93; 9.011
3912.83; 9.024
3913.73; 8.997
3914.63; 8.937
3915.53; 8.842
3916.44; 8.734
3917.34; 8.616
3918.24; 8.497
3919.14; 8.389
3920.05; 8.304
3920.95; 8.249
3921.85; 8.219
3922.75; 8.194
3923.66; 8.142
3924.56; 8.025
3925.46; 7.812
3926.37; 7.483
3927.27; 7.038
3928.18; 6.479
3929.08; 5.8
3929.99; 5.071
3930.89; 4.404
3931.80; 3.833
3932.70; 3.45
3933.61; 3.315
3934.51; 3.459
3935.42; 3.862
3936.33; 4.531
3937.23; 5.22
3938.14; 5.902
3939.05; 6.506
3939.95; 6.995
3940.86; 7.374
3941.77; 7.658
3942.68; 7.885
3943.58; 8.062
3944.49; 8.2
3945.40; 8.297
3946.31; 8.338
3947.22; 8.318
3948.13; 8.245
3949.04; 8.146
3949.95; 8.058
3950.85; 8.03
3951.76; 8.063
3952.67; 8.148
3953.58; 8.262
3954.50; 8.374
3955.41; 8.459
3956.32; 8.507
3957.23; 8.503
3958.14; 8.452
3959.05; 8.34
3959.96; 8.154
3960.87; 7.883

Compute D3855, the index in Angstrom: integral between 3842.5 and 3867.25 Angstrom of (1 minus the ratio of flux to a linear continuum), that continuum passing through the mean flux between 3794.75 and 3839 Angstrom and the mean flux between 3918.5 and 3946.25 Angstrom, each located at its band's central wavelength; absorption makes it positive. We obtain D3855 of -4.4 Angstrom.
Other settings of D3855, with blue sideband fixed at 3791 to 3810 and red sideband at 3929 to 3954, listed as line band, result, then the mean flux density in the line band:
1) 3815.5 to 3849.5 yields 0.1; 7.41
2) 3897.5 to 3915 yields -4.4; 8.56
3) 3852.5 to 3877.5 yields -4.5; 8.47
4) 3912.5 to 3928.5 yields -3.6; 8.23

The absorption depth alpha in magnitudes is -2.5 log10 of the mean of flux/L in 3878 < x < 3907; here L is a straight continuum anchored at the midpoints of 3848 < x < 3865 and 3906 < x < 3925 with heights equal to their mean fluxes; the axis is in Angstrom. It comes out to 0.10 mag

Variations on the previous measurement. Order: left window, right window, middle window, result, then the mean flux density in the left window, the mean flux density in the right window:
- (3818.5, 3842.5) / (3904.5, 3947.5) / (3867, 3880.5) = -0.19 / 6.96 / 7.32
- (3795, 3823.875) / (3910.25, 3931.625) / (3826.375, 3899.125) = 0.03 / 8.11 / 7.84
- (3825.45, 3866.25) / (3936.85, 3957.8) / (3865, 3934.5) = -0.01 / 7.66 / 7.82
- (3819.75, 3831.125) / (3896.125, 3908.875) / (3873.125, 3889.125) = 0.01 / 7.45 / 8.31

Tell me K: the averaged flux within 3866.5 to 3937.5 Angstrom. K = 7.64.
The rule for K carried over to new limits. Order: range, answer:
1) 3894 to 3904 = 8.14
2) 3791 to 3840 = 7.52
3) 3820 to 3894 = 7.78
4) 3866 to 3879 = 8.49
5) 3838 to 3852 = 8.07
